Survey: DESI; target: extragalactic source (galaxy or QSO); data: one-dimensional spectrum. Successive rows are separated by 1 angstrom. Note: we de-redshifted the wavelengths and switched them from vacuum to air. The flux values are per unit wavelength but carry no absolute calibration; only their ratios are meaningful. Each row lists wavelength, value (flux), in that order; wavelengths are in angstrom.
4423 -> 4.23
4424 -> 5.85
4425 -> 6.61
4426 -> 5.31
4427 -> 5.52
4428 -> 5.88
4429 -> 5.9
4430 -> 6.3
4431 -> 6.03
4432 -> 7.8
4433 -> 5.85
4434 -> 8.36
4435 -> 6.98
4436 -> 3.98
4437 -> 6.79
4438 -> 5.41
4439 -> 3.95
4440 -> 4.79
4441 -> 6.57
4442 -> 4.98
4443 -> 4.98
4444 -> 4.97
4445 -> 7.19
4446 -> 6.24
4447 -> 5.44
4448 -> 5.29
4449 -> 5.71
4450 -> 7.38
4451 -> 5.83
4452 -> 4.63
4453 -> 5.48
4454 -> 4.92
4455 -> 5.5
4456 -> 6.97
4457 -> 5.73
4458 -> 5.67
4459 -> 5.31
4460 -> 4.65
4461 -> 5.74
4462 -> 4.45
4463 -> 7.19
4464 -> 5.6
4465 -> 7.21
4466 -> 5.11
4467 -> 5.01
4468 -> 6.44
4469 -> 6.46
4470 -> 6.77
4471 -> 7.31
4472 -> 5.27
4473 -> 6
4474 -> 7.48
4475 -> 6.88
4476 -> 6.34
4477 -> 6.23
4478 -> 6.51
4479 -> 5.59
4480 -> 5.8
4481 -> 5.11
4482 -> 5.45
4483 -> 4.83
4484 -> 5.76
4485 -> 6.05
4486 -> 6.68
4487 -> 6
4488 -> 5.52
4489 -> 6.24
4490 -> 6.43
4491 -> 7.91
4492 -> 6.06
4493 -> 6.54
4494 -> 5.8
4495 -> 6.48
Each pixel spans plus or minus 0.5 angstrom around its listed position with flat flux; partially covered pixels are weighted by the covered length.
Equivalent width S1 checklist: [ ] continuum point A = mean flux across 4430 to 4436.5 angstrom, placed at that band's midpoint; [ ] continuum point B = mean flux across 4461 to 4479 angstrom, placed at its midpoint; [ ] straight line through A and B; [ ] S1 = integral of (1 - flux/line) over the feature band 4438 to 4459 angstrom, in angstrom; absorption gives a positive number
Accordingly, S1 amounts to 2.55 angstrom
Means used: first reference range 6.48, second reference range 6.22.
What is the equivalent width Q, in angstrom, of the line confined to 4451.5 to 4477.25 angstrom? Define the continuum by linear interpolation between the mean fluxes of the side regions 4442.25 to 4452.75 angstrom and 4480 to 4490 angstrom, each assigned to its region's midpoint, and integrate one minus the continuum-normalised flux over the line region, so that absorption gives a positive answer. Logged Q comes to -0.8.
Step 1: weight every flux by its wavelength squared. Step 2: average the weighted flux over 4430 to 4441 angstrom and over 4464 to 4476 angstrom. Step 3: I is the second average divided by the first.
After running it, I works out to 1.06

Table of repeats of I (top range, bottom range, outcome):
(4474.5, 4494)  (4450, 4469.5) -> 1.08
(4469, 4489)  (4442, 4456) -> 1.09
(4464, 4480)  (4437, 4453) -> 1.13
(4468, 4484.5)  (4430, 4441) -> 1.03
